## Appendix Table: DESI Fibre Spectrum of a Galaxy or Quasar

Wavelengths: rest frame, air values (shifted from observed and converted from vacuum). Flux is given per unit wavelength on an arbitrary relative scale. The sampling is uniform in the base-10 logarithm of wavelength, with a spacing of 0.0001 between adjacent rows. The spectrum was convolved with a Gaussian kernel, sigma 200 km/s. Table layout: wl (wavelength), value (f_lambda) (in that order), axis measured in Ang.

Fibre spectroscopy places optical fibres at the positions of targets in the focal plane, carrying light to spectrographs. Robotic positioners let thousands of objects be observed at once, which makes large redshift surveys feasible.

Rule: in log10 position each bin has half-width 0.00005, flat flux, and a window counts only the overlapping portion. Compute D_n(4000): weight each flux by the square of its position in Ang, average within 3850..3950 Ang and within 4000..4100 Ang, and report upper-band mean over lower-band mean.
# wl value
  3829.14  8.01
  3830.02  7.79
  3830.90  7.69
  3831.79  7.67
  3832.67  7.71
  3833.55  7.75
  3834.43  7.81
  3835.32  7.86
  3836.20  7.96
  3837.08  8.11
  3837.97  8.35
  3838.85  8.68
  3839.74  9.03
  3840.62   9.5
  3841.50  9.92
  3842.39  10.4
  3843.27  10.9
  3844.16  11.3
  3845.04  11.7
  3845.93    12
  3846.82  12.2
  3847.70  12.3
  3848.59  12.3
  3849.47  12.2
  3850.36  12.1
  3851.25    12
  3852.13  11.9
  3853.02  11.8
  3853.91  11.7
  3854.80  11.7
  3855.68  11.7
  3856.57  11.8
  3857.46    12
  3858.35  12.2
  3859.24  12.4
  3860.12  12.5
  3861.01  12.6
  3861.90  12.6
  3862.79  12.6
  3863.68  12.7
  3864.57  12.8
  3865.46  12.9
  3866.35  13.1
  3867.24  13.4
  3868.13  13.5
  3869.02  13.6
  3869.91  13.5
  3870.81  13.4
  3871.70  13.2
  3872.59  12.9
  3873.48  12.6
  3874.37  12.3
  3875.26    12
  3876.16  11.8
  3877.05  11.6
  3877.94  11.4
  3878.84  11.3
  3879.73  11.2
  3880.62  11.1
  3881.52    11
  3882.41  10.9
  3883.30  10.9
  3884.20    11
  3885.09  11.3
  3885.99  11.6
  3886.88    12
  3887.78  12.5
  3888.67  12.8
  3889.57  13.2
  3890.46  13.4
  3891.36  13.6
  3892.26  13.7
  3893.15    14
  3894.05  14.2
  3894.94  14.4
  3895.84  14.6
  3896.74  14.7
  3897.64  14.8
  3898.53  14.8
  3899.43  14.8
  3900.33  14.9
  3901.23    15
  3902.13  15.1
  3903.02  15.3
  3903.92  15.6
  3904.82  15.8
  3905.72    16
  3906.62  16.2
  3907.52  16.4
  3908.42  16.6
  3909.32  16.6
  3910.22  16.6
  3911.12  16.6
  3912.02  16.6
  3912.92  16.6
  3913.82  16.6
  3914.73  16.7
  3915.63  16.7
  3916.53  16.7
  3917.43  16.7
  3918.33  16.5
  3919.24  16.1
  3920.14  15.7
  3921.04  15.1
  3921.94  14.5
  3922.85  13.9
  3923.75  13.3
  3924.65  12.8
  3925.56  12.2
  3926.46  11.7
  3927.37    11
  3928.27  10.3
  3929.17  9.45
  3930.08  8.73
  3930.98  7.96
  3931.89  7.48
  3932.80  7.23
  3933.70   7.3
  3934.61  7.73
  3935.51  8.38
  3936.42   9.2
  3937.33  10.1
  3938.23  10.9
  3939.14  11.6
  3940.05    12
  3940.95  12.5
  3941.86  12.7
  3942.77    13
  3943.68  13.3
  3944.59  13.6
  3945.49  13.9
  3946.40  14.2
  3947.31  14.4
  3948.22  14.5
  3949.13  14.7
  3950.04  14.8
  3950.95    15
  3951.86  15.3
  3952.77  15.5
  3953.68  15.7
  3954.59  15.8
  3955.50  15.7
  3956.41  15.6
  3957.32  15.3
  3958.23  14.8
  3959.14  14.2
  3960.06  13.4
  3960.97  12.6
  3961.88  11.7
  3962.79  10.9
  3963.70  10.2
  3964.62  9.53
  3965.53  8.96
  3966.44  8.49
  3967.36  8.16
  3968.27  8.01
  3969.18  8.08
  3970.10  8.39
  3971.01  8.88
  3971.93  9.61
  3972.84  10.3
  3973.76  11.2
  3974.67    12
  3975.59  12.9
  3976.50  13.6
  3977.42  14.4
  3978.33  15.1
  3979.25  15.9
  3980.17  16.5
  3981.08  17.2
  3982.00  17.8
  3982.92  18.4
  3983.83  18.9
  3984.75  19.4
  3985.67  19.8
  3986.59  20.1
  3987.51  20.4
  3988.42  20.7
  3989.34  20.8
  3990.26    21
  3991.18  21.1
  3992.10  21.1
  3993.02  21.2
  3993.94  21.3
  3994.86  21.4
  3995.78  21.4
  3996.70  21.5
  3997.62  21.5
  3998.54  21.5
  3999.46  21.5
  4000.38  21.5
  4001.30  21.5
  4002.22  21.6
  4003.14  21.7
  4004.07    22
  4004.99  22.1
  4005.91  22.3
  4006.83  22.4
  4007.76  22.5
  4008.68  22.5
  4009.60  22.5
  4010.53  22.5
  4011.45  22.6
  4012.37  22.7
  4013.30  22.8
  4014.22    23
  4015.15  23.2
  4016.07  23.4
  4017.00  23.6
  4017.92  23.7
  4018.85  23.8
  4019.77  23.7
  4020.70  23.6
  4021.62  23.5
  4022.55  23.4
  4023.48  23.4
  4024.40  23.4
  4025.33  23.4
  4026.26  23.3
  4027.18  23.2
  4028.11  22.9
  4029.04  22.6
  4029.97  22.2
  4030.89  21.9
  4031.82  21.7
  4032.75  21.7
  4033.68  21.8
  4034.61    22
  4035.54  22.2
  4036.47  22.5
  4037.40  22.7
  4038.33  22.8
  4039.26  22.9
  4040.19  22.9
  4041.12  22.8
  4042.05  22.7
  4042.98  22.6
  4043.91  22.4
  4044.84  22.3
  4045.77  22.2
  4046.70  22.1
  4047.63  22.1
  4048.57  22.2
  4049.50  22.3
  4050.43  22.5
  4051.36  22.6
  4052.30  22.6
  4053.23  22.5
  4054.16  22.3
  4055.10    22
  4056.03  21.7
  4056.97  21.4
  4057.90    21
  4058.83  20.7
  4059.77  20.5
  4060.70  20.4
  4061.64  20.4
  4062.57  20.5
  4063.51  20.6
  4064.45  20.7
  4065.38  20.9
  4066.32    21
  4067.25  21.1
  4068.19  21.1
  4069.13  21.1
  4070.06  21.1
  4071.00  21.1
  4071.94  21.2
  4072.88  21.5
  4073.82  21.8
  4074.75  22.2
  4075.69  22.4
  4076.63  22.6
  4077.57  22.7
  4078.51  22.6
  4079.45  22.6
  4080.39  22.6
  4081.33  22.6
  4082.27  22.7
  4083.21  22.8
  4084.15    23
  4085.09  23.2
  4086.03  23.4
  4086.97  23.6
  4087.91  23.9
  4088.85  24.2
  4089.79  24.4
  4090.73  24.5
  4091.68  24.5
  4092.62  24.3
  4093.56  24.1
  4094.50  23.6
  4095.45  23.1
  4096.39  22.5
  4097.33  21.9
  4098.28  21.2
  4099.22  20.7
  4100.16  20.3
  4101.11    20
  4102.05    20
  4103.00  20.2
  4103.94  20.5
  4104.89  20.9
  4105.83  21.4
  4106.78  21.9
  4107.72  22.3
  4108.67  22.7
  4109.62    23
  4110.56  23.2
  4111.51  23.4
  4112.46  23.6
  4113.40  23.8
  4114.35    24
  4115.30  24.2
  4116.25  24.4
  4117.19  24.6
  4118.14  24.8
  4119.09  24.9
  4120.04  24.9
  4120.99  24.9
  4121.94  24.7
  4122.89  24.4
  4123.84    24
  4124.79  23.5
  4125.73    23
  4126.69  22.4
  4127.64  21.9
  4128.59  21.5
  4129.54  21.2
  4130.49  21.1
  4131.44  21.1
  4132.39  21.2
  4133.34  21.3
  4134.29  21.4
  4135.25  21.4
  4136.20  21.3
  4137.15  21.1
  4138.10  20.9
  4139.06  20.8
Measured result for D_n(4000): 1.85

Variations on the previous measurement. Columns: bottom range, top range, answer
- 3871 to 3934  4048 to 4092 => 1.79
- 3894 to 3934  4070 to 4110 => 1.73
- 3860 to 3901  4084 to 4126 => 2.01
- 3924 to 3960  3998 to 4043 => 1.91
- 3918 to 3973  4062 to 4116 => 2.00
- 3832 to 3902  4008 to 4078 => 2.03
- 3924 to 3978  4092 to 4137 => 2.08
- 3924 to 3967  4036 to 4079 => 1.91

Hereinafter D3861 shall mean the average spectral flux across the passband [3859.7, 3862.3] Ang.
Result 12.6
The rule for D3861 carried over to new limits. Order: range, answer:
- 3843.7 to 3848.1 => 11.9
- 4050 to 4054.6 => 22.5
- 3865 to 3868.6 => 13.2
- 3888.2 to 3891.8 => 13.3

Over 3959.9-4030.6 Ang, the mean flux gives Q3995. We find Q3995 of 18.7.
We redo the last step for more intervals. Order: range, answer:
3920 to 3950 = 11.7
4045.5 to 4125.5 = 22.4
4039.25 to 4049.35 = 22.5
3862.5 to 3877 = 12.9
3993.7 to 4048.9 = 22.5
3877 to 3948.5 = 13.2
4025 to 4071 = 21.9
